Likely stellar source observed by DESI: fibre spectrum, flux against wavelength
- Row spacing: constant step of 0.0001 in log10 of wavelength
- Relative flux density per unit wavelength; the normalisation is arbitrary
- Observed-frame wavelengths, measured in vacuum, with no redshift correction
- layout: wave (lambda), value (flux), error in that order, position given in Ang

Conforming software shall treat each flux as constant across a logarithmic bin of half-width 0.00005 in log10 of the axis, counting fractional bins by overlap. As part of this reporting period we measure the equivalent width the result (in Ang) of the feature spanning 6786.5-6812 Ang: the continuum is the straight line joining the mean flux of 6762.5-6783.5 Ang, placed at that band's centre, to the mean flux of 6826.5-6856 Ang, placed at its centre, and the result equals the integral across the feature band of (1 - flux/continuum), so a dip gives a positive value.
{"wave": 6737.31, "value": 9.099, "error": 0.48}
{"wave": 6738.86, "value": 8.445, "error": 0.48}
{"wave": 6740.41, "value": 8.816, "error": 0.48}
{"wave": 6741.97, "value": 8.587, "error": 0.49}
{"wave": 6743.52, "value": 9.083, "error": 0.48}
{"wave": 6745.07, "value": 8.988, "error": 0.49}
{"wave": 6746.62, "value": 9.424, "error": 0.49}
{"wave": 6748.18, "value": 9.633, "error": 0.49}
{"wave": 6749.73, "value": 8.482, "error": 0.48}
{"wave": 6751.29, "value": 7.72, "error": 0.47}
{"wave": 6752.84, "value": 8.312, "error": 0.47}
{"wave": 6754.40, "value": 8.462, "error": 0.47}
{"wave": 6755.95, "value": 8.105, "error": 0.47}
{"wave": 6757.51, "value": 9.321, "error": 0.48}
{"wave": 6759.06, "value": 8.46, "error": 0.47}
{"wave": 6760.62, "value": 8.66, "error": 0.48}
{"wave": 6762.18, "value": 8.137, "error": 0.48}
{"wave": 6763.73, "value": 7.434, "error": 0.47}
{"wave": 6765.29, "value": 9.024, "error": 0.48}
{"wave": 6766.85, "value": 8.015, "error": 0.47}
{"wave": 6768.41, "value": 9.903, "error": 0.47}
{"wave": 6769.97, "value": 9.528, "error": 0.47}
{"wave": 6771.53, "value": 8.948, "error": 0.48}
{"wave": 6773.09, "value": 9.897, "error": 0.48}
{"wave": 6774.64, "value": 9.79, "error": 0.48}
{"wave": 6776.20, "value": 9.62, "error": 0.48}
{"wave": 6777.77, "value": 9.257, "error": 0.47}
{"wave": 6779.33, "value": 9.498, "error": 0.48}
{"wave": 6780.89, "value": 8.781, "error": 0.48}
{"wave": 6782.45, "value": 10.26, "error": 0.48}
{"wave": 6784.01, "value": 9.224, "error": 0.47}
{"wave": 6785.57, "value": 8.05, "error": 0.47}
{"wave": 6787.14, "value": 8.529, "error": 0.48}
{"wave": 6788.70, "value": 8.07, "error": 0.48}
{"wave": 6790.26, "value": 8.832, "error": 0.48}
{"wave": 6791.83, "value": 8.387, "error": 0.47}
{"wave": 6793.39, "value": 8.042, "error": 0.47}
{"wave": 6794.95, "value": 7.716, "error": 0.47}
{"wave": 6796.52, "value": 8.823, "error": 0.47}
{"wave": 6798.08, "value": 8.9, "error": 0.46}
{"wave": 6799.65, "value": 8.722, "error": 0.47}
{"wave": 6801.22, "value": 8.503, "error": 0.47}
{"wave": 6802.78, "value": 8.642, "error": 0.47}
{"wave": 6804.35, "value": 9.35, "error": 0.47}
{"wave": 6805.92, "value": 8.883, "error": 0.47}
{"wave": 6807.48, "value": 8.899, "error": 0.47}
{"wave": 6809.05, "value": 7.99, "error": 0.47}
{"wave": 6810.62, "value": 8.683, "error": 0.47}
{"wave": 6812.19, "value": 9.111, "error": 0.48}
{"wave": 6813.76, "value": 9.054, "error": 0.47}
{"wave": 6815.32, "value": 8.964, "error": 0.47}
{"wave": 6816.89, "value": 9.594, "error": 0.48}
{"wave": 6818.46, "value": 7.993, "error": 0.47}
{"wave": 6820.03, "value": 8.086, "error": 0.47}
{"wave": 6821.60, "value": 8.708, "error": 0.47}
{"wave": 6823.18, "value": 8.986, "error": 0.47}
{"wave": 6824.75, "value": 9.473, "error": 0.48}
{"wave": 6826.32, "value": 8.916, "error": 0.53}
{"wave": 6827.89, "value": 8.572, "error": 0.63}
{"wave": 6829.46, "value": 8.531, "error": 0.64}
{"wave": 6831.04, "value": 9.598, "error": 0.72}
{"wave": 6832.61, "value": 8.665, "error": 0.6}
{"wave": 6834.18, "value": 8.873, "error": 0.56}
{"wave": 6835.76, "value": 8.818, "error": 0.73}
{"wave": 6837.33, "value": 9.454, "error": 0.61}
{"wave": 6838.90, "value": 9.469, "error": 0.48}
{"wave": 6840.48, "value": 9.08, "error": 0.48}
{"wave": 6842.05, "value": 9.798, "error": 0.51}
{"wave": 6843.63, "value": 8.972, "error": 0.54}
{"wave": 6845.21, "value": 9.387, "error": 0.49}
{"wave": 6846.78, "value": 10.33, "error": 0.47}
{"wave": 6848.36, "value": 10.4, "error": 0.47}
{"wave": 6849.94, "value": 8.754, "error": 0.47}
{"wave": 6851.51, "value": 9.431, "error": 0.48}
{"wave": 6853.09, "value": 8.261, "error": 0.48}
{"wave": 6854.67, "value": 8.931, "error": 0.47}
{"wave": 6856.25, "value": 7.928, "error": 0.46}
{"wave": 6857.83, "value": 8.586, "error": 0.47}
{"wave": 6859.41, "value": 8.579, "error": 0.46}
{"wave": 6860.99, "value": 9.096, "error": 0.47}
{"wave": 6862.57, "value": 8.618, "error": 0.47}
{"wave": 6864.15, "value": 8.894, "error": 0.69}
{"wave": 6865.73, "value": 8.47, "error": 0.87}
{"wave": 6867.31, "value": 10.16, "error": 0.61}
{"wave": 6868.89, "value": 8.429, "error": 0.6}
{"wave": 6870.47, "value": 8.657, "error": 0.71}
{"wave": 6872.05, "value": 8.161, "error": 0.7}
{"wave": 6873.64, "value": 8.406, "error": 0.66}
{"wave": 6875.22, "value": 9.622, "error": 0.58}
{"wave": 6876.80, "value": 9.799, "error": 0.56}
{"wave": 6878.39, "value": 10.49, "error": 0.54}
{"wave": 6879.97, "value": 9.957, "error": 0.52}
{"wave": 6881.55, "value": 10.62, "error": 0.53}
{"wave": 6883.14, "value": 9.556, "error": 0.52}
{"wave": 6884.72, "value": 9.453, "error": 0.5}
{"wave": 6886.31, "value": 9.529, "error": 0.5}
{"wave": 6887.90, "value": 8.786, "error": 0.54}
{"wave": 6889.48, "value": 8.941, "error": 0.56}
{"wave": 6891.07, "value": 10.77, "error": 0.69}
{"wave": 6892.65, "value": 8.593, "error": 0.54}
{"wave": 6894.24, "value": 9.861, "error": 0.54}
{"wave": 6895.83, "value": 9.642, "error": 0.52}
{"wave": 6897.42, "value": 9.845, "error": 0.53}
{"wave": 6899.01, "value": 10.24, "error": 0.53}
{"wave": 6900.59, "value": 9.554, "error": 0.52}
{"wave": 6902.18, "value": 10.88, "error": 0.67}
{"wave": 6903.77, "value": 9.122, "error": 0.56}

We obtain 1.7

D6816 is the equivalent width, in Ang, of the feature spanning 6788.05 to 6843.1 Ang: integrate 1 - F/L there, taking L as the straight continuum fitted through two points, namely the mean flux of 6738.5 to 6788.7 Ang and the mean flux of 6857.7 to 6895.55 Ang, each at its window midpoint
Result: 1.5 Ang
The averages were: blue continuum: 8.88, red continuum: 9.27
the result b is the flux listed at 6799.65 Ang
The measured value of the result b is 8.722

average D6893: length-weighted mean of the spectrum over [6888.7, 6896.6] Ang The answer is 9.56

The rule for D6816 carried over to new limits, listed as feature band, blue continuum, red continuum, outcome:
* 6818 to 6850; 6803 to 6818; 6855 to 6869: -0.9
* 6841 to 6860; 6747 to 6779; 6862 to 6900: 0.3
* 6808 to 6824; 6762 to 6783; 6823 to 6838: 0.6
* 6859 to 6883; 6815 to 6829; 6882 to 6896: 0.2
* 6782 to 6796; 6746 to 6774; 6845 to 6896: 0.5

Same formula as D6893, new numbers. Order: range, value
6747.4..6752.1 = 8.61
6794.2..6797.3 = 8.27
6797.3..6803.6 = 8.69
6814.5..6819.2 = 8.88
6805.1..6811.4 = 8.62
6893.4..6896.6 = 9.72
